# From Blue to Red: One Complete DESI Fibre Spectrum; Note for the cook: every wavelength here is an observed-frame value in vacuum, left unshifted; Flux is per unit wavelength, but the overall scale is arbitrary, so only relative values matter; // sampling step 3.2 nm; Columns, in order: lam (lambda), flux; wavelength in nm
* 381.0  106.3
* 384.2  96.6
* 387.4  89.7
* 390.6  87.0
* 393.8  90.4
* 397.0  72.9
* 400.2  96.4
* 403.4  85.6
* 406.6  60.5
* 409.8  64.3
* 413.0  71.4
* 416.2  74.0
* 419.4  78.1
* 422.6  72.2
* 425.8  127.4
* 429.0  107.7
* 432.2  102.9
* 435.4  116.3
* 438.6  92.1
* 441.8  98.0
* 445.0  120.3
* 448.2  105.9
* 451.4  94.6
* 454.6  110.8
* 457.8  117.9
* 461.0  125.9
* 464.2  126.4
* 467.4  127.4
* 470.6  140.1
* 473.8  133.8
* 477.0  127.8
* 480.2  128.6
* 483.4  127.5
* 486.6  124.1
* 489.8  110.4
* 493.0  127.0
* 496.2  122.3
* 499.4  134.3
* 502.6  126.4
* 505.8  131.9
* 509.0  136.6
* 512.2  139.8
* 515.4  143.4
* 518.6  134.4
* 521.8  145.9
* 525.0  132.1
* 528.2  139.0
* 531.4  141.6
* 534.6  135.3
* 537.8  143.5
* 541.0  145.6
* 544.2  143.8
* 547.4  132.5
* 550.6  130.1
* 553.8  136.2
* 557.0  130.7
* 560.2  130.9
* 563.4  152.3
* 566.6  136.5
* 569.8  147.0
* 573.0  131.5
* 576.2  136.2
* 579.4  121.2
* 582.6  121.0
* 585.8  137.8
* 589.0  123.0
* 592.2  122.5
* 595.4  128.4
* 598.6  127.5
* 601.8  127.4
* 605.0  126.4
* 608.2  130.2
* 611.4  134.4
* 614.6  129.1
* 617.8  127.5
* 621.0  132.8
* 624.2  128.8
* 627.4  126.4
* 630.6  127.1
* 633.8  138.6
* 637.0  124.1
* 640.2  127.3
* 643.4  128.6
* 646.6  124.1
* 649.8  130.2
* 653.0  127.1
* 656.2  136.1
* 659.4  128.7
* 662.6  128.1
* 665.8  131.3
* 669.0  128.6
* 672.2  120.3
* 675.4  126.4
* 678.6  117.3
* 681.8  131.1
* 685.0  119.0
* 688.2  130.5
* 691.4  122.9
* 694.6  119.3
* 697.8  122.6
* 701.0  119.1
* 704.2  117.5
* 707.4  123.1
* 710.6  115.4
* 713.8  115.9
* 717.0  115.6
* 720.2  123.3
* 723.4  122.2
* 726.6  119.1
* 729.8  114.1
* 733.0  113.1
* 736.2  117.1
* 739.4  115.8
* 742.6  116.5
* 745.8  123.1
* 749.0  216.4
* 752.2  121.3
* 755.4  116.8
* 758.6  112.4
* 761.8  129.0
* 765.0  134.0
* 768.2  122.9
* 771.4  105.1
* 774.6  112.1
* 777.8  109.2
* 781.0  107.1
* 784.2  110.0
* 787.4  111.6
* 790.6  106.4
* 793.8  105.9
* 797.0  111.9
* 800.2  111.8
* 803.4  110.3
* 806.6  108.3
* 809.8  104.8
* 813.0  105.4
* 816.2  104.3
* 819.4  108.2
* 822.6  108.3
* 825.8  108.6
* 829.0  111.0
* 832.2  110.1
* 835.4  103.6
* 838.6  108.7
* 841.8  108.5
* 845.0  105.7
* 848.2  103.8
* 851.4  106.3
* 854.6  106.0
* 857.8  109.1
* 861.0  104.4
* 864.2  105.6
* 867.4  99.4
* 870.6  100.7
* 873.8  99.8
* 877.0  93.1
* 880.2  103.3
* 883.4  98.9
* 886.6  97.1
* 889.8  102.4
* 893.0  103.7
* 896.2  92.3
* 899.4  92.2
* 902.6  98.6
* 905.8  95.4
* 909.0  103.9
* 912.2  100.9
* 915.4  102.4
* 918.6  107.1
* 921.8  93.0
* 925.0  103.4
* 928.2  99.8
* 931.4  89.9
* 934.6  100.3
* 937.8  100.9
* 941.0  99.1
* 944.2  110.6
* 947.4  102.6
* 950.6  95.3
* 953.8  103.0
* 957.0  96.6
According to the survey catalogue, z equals 0.14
